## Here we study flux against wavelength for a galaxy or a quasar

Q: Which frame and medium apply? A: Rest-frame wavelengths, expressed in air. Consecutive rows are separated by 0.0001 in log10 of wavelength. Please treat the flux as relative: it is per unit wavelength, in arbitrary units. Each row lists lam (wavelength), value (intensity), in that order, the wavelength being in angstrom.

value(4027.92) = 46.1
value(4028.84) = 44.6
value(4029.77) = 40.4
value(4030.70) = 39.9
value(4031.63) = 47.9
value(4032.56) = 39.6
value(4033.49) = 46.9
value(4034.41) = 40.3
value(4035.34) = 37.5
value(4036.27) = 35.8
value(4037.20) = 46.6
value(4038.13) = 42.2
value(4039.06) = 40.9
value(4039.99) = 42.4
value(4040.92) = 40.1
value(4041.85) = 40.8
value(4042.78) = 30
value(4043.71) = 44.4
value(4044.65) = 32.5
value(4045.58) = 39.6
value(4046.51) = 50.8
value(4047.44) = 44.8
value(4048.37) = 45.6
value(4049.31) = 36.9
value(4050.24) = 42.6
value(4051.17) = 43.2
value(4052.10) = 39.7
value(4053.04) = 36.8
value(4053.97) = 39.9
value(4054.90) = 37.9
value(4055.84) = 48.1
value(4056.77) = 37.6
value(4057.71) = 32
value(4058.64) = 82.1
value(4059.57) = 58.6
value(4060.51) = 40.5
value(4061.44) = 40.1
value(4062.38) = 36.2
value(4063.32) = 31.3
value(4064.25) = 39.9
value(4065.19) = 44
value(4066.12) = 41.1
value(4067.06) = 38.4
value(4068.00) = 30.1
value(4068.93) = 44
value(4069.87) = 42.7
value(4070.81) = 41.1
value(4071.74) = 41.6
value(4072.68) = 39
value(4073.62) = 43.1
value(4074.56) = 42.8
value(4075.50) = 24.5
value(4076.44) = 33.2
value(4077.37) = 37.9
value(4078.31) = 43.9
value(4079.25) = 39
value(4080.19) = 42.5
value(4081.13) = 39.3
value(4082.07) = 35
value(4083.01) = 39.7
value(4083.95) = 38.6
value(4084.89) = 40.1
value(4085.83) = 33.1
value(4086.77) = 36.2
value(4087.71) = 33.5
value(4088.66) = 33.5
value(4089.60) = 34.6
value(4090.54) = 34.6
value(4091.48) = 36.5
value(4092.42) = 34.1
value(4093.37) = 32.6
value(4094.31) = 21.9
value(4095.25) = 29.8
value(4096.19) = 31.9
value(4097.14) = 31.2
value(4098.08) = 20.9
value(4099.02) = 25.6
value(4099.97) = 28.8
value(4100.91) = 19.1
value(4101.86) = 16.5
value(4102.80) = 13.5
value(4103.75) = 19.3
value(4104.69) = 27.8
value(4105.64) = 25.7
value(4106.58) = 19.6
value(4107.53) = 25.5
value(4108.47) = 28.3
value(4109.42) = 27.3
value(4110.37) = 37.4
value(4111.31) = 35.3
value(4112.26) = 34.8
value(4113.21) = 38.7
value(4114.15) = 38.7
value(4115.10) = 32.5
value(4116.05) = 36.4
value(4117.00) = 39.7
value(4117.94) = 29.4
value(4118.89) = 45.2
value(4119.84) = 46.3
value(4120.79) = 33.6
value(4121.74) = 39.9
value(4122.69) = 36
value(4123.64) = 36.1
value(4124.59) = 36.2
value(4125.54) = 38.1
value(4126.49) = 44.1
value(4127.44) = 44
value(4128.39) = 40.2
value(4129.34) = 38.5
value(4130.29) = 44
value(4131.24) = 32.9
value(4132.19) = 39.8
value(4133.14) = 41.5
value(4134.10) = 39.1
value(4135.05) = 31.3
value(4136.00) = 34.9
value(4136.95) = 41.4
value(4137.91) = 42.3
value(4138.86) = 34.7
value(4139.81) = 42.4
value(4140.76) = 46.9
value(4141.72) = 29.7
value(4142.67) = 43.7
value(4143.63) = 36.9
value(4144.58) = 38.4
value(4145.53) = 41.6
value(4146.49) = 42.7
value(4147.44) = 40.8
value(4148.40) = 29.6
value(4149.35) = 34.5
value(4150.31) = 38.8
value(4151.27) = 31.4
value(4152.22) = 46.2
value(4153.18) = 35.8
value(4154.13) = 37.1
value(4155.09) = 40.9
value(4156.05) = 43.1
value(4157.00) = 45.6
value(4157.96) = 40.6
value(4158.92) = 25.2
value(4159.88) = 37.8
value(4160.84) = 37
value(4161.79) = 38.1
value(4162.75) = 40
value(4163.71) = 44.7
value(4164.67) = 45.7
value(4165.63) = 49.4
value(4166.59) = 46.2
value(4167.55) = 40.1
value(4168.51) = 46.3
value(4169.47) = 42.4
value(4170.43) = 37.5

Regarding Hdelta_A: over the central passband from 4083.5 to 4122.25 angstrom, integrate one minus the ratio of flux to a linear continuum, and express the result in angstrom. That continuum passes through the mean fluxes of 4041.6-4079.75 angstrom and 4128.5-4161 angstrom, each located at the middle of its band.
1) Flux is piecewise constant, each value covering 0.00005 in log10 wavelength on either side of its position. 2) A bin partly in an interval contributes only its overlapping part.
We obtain 8.1 angstrom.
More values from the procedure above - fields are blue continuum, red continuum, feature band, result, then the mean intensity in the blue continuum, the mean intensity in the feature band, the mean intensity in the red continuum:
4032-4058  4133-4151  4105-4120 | 2.1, 40.6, 33.5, 38.3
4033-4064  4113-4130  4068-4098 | 3.1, 42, 36.2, 38.6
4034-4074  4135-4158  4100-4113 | 4.6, 41.5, 25.8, 39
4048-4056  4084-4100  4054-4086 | -3.3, 40.8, 40.6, 32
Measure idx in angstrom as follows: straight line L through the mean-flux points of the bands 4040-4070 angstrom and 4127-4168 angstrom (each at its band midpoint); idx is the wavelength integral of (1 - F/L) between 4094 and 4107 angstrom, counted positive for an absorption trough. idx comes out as 5.4 angstrom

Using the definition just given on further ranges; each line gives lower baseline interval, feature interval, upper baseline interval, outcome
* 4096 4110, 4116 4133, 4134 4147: -3.40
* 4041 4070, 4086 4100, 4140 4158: 3.27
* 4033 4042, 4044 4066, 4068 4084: -1.26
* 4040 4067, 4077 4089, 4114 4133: 0.79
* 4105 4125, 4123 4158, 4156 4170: -0.91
